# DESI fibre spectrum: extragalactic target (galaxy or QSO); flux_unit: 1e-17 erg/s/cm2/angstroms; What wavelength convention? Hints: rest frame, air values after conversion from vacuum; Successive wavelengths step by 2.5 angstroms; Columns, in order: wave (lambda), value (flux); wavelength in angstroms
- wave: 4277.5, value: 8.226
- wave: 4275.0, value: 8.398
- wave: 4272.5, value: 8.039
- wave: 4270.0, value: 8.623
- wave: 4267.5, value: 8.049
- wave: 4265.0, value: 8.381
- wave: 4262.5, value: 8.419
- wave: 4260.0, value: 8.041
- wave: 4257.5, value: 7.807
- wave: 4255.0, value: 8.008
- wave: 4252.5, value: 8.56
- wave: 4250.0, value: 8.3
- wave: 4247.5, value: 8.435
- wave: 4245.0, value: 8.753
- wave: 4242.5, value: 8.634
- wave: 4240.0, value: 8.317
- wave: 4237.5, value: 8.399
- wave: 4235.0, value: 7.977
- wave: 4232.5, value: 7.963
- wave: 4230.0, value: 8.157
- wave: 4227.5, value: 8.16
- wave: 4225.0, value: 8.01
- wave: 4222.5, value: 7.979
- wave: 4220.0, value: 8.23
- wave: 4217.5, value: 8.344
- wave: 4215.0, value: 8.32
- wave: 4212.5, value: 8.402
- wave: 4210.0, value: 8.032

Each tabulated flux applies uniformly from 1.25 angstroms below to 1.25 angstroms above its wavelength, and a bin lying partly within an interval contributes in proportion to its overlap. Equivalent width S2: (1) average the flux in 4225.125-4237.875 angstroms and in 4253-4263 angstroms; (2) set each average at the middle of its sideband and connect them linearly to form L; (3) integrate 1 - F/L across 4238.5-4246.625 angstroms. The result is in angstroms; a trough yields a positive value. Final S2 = -0.5 angstroms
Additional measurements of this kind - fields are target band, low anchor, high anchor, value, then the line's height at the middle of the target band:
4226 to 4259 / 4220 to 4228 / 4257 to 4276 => -0.5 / 8.14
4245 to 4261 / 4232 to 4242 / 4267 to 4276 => 0.0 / 8.25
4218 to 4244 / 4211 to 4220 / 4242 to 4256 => 0.6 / 8.38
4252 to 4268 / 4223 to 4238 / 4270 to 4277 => 0.1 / 8.23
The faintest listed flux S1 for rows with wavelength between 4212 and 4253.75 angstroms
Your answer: 7.963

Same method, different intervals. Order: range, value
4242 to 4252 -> 8.3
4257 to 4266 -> 7.807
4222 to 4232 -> 7.979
